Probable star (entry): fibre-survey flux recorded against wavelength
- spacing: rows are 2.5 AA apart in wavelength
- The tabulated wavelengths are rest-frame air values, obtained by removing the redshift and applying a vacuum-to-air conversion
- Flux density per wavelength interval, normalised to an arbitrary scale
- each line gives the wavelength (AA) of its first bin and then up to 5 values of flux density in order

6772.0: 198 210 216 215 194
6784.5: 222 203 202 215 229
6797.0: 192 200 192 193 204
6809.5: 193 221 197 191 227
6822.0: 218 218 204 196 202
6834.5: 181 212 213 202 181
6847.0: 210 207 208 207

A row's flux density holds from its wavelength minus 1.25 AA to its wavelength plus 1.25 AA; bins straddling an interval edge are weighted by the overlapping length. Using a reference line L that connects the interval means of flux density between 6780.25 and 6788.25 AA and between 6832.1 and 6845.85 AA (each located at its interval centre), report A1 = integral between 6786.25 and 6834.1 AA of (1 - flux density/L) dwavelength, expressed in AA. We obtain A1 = -0.5 AA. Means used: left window 207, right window 198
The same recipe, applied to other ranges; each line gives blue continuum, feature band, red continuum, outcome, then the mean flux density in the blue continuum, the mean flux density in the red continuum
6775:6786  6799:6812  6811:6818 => 0.4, 211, 203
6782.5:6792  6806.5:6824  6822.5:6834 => -0.2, 209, 204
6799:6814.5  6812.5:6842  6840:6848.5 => -0.9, 200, 199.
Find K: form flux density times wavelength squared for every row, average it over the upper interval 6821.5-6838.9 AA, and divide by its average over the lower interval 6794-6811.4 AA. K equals 1.0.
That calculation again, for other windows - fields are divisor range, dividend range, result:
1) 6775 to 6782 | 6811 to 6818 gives 0.97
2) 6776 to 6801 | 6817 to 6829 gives 1.03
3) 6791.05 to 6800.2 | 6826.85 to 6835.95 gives 0.94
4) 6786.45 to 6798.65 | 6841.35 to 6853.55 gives 0.98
